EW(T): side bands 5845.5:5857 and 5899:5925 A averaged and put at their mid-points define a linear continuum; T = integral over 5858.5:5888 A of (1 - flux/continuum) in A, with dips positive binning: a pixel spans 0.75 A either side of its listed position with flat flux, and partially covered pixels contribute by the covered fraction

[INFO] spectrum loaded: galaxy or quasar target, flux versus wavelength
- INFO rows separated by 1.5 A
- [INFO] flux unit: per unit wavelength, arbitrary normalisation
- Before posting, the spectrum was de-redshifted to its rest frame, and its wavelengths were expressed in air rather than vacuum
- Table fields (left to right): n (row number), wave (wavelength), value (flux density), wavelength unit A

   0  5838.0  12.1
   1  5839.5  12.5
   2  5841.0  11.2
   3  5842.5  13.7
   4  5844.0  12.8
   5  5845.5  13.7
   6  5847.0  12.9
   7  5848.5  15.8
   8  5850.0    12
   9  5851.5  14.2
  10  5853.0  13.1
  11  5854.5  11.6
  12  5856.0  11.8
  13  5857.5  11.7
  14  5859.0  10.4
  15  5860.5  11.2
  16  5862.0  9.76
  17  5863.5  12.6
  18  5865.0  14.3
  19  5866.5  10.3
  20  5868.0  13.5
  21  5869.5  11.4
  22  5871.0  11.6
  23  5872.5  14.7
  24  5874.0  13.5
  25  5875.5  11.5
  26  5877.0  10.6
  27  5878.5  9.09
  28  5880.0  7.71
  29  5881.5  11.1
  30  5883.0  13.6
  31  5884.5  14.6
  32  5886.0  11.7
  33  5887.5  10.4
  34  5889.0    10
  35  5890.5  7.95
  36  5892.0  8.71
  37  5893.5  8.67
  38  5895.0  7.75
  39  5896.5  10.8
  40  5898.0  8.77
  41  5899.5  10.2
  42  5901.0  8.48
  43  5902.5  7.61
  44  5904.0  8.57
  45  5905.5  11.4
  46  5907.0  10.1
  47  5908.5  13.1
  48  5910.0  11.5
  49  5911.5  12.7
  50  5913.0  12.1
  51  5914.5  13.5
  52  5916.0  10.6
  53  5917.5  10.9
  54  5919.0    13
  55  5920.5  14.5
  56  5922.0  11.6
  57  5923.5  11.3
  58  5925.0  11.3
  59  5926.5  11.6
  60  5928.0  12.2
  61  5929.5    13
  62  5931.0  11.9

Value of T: 1.68 A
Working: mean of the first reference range 13.1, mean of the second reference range 11.3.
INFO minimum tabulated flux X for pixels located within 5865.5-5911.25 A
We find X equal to 7.61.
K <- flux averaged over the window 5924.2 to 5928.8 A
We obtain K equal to 11.7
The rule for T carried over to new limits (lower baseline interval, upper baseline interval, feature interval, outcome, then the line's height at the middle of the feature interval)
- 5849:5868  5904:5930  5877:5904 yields 4.85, 12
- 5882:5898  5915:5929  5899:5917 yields 0.70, 11.2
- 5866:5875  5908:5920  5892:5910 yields 3.91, 12.3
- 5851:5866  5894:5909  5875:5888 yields -0.55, 10.7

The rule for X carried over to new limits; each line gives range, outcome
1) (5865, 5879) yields 9.09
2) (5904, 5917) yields 8.57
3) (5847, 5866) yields 9.76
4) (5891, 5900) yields 7.75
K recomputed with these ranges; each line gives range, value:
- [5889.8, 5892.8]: 8.34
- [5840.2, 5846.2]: 12.8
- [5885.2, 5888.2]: 11.1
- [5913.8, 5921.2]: 12.5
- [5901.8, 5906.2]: 9.19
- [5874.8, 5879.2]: 10.4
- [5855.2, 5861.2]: 11.3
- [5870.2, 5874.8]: 13.2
